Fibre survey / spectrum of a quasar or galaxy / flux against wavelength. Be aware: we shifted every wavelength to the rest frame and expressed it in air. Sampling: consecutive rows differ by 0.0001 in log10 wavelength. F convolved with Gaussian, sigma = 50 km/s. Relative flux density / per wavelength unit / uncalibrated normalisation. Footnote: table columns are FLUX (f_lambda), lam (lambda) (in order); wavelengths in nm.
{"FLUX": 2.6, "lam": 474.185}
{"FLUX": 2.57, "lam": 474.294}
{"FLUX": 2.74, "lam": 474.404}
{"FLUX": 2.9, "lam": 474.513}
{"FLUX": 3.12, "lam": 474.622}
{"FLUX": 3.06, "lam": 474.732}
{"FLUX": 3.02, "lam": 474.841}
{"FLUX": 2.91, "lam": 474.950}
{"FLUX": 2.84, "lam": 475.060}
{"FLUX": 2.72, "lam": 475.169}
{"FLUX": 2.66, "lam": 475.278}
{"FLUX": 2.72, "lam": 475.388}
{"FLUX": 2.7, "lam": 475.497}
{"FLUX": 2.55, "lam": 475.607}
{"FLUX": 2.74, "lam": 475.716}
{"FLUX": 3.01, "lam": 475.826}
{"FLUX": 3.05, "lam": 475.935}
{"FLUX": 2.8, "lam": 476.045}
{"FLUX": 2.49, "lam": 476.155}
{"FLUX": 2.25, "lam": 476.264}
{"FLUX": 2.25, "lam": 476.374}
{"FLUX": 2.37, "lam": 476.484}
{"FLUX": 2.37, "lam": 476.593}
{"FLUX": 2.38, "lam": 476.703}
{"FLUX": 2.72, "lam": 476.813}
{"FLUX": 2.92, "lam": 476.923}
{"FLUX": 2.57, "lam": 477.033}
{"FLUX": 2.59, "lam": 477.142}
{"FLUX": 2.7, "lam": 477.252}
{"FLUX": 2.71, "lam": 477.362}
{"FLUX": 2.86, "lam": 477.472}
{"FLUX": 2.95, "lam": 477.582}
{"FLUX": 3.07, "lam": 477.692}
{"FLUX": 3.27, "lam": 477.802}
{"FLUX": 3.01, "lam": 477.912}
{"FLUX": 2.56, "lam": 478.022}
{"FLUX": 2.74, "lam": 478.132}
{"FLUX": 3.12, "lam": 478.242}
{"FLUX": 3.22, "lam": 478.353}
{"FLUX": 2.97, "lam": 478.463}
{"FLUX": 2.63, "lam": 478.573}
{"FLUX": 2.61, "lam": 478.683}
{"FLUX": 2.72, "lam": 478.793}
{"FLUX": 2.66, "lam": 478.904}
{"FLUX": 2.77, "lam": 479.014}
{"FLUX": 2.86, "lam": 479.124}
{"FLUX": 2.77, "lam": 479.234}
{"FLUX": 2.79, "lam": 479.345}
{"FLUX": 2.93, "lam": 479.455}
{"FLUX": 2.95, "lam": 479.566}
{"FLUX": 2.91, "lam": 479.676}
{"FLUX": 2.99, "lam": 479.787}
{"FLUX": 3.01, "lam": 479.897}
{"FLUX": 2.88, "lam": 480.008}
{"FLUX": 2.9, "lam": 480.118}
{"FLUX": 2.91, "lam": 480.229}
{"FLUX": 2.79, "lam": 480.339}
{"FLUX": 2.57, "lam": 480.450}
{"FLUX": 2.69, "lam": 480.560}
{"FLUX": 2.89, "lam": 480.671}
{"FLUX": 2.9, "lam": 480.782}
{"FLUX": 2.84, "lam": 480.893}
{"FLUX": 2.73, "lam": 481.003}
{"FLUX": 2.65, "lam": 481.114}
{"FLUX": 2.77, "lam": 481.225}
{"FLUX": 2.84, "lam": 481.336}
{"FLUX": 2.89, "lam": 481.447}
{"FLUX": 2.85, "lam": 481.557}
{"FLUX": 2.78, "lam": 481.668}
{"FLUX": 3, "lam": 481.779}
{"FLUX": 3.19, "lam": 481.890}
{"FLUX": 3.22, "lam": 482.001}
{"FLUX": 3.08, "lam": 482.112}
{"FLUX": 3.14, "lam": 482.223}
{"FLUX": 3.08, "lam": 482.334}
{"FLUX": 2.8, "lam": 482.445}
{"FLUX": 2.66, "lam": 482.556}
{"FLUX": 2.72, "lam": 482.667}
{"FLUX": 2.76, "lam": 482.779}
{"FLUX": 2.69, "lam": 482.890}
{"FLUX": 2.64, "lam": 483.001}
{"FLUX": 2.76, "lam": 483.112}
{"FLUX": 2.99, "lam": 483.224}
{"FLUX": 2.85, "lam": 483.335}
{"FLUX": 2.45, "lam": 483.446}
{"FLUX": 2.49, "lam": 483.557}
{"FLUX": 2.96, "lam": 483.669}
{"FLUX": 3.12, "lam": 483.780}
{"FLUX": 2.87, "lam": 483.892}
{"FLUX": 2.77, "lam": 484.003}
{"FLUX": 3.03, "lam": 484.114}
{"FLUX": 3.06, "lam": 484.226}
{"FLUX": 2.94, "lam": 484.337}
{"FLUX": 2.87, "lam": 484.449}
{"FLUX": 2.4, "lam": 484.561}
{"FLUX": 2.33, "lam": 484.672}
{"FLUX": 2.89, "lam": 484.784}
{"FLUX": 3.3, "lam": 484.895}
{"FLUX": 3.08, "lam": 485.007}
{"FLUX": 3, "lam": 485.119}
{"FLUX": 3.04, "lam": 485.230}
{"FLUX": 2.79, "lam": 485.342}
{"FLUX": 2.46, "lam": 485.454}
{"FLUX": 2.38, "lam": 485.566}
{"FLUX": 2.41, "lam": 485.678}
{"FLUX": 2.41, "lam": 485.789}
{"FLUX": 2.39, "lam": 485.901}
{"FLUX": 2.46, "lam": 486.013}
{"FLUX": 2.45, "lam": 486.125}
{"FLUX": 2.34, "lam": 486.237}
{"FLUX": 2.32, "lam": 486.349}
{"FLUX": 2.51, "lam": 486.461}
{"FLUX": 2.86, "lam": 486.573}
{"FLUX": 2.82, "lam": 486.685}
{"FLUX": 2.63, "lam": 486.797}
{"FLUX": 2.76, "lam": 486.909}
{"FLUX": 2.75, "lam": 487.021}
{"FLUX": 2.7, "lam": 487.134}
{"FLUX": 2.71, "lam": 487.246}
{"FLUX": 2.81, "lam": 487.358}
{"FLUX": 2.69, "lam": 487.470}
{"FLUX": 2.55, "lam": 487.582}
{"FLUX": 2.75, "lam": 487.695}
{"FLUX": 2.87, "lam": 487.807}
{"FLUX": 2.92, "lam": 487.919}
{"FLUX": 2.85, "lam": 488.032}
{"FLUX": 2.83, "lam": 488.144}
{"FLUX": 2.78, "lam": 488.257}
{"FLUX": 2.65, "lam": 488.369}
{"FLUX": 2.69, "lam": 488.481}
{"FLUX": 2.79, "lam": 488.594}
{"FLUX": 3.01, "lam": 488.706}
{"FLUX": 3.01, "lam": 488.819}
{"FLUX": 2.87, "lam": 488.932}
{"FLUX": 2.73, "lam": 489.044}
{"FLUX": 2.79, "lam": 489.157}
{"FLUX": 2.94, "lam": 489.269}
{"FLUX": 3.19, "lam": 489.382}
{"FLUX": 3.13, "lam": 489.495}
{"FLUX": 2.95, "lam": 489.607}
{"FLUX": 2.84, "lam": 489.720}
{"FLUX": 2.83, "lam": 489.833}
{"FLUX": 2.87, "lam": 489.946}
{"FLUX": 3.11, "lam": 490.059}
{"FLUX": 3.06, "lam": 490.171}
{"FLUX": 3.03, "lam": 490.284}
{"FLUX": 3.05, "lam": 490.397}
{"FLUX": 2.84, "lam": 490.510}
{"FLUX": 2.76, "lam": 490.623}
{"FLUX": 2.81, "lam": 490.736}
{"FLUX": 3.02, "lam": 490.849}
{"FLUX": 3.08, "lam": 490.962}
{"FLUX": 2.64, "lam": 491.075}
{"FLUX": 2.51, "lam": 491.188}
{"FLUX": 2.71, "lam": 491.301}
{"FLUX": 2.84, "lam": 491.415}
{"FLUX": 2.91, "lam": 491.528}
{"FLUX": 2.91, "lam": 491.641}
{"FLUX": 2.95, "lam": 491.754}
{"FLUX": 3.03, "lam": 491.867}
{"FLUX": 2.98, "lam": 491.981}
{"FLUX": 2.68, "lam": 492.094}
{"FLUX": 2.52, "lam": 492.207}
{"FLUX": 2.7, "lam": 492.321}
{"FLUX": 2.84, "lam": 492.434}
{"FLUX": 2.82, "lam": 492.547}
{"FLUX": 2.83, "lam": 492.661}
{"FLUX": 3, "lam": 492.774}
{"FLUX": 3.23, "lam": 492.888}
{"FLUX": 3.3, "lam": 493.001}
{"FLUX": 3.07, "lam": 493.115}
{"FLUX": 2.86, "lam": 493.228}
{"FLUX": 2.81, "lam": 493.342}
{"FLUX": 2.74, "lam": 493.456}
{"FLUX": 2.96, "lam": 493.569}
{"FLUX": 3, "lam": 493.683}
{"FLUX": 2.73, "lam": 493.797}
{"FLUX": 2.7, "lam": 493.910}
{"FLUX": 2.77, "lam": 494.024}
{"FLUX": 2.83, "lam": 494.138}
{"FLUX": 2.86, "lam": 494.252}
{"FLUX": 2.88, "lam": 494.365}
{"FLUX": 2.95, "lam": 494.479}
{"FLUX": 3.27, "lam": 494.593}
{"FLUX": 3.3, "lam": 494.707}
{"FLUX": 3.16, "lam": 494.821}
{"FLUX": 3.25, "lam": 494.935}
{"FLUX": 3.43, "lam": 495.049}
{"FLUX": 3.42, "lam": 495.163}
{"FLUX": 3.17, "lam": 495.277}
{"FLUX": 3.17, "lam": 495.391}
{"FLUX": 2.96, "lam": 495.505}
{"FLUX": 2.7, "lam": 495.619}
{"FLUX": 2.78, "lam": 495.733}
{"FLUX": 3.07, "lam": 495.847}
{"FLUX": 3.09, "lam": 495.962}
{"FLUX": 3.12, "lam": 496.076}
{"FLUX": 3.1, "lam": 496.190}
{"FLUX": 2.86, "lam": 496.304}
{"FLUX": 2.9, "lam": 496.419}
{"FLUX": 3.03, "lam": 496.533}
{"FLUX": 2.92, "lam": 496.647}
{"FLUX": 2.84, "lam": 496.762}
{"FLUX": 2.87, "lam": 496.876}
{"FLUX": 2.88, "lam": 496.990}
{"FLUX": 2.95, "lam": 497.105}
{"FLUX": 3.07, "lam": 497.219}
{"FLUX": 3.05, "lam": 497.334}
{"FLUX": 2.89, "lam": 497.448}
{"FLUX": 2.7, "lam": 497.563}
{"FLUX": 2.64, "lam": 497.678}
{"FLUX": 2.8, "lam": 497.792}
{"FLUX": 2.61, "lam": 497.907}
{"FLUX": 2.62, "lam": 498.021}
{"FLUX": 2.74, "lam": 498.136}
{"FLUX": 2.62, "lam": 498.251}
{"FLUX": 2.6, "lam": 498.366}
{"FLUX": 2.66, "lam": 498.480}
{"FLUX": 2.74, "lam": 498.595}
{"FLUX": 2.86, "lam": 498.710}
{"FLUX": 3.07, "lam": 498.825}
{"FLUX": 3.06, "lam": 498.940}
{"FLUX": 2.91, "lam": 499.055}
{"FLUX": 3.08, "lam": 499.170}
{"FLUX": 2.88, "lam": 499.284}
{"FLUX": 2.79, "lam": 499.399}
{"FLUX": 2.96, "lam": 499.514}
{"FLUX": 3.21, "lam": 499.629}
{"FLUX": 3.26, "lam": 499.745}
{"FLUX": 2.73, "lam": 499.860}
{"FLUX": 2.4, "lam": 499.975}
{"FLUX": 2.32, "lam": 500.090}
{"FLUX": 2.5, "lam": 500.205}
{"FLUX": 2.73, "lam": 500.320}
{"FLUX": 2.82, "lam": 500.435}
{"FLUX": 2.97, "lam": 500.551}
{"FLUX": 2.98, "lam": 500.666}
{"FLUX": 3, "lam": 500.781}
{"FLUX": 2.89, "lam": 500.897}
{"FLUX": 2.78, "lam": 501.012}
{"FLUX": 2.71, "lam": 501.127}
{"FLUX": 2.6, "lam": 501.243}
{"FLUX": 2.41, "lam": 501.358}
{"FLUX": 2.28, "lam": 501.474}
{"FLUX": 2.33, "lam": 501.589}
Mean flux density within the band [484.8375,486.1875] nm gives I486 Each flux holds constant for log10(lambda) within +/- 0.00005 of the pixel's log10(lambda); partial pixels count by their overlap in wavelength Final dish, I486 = 2.68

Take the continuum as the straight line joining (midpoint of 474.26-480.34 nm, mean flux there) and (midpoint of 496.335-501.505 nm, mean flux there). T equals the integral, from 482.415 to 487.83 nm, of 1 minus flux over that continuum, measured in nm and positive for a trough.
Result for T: 0.15 nm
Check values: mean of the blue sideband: 2.79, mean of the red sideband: 2.81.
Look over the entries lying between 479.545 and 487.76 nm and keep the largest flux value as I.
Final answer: 3.3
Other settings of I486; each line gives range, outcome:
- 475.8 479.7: 2.76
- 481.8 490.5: 2.81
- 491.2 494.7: 2.89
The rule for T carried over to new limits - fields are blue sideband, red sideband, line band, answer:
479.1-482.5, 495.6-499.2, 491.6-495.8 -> -0.128 nm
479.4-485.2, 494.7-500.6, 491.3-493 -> 0.004 nm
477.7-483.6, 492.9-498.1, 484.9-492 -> 0.276 nm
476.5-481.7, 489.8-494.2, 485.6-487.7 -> 0.192 nm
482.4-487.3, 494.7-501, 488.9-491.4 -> -0.092 nm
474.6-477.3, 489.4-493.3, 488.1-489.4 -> 0.010 nm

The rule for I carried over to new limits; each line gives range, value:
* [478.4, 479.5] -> 2.97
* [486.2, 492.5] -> 3.19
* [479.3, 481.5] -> 3.01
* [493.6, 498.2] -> 3.43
